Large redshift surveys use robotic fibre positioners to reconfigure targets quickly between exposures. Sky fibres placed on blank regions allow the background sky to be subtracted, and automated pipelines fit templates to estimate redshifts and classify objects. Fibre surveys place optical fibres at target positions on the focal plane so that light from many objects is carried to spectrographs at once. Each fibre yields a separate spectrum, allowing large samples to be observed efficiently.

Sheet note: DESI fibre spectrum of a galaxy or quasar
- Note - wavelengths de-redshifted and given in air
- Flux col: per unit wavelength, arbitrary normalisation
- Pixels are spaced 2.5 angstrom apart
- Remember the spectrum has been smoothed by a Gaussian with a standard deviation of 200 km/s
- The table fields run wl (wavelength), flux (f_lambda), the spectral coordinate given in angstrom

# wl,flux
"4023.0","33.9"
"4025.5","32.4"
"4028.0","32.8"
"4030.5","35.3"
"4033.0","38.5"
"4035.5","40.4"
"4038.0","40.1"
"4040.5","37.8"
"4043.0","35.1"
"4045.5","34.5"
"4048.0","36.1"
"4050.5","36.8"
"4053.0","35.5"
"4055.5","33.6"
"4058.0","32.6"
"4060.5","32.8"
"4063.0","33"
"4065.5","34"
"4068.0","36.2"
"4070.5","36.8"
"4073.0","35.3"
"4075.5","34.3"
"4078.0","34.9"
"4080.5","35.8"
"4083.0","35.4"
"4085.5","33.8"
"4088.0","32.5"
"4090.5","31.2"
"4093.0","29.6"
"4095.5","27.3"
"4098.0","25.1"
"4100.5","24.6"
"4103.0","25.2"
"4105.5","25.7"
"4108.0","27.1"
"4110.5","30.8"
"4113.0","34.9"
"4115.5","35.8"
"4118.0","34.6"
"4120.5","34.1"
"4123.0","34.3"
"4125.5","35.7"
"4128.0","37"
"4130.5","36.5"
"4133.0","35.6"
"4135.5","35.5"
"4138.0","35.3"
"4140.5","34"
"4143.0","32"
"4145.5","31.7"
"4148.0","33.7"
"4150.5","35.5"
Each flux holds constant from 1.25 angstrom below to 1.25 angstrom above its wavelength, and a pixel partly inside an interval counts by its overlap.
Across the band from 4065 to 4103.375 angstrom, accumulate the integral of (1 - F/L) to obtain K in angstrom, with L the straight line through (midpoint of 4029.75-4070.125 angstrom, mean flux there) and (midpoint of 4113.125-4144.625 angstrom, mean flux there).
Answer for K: 3.6 angstrom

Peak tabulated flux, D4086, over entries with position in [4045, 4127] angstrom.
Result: 36.8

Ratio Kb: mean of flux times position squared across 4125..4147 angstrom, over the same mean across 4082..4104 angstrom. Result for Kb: 1.21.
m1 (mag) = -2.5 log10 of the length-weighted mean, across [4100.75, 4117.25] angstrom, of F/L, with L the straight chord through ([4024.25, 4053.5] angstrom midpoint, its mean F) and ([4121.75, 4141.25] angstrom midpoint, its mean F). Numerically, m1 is 0.199 mag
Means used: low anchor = 36.3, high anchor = 35.5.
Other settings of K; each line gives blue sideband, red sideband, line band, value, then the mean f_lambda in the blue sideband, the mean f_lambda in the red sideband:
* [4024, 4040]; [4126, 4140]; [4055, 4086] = 1.5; 36.6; 35.9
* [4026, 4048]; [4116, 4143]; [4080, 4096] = 1.6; 36.6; 35.1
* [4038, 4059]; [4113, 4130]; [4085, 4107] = 4.5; 35.6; 35.3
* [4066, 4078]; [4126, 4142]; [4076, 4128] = 5.8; 35.5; 35.6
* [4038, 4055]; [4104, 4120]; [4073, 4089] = -0.4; 36.2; 31.5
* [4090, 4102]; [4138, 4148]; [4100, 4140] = -3.3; 27.3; 33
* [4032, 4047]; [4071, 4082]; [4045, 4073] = 1.2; 37.7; 35.2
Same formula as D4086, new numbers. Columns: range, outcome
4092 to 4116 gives 35.8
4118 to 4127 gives 35.7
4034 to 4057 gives 40.4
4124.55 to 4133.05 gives 37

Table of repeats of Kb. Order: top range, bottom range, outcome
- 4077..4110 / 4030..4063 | 0.85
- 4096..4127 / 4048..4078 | 0.90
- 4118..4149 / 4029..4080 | 1.01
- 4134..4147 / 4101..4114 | 1.21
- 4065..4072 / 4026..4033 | 1.05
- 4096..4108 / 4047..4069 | 0.76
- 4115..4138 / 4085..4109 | 1.28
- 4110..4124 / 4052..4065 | 1.05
